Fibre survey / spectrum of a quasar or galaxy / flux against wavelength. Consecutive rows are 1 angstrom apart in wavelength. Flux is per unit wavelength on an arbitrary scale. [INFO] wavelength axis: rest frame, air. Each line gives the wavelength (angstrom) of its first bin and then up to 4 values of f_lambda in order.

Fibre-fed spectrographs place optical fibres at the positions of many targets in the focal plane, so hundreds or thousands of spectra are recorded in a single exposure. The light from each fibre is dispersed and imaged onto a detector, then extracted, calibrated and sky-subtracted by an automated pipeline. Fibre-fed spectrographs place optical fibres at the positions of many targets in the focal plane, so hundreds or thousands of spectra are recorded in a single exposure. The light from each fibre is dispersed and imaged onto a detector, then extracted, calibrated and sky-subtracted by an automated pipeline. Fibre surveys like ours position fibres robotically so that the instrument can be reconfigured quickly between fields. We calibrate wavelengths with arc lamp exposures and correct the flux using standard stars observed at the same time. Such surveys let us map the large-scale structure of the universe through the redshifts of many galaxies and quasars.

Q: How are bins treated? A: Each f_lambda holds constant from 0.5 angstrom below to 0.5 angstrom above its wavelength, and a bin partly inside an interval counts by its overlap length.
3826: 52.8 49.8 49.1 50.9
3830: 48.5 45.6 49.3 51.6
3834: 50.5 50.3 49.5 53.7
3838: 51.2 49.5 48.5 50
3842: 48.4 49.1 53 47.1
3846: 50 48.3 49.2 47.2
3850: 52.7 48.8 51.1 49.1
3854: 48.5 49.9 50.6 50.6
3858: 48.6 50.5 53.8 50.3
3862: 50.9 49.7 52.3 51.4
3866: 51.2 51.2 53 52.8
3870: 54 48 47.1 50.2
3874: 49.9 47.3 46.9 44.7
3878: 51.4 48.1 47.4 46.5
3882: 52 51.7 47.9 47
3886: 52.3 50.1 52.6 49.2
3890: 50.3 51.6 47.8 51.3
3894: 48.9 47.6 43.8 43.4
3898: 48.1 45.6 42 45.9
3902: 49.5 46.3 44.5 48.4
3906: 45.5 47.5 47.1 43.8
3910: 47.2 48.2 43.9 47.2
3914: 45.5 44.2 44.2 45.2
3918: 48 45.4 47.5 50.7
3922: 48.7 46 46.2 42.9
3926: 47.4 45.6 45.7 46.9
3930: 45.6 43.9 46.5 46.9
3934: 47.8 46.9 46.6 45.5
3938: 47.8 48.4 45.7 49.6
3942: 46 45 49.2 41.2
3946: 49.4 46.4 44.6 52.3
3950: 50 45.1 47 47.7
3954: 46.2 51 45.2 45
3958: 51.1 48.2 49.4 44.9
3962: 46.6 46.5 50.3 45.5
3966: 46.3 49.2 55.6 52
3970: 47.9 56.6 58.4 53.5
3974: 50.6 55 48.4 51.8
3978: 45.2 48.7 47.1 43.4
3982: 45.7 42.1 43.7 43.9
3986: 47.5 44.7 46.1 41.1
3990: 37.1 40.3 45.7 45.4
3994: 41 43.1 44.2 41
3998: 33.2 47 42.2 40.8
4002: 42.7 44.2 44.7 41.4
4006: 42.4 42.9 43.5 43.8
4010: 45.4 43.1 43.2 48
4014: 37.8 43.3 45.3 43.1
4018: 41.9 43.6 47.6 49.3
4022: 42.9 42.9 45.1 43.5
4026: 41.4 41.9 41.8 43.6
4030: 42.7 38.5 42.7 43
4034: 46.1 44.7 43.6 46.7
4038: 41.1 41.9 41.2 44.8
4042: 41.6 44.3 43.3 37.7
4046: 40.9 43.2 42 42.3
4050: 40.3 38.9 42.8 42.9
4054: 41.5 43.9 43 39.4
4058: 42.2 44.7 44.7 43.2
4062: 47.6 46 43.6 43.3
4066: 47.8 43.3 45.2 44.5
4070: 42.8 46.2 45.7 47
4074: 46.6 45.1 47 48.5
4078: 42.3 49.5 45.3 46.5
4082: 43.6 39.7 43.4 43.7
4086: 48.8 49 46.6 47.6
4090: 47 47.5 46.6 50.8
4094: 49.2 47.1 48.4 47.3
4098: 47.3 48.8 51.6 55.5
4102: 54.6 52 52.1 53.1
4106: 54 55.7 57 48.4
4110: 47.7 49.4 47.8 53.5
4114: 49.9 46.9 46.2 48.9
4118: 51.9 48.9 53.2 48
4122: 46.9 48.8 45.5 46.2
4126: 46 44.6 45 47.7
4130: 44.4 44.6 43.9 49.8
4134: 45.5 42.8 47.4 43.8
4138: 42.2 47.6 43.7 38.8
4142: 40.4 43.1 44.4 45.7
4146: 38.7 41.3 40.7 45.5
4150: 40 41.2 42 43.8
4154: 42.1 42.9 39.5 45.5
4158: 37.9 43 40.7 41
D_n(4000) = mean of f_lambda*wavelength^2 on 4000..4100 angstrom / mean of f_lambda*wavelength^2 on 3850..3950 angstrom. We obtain 0.99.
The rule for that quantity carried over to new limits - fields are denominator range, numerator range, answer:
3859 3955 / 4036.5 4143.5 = 1.06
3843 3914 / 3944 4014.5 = 0.99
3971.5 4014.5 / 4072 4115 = 1.14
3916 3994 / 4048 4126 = 1.06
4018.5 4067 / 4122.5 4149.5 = 1.08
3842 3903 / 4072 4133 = 1.10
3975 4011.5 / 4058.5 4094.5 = 1.09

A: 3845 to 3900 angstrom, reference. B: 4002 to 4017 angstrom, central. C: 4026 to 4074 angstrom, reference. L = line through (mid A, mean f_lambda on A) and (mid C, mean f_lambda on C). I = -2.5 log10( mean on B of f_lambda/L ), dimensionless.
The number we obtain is 0.03 mag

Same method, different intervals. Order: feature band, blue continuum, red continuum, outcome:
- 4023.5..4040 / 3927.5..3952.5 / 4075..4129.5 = 0.114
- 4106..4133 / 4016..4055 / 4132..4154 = -0.126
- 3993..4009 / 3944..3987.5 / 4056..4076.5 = 0.110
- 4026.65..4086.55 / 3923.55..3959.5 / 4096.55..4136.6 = 0.108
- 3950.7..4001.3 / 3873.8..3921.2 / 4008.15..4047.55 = -0.039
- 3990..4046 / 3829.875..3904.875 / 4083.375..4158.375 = 0.115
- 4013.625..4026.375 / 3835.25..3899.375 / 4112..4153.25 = 0.082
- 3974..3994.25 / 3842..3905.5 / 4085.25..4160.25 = 0.063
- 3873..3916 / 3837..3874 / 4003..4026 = 0.024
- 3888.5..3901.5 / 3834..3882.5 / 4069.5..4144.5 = 0.049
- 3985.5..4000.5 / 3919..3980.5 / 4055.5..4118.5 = 0.125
